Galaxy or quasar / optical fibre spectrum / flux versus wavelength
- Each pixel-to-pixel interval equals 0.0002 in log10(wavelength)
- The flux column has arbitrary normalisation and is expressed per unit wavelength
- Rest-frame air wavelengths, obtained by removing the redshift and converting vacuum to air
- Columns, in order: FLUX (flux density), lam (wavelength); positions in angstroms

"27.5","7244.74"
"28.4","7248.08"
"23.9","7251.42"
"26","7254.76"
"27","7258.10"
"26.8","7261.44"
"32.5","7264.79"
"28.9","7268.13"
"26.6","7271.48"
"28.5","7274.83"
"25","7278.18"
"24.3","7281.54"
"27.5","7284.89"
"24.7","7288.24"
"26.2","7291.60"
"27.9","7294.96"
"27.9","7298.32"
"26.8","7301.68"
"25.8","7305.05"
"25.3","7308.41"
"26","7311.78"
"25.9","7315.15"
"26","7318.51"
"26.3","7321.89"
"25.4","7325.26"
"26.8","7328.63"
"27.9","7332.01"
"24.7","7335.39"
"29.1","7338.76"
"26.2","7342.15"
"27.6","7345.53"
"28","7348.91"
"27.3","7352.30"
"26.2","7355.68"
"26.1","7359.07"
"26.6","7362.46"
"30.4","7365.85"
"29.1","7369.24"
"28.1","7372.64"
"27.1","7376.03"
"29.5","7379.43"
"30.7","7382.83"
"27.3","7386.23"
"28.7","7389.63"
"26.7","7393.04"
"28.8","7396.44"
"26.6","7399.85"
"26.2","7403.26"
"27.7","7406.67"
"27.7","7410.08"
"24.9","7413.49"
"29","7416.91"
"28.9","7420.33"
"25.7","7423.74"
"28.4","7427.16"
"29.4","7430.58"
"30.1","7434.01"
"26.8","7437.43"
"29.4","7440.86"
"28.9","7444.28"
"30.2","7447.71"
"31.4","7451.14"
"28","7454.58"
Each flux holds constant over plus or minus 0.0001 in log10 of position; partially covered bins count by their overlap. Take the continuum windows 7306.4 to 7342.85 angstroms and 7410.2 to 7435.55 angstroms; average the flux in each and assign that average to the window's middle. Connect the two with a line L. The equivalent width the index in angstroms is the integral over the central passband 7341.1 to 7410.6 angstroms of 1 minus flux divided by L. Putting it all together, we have -1.4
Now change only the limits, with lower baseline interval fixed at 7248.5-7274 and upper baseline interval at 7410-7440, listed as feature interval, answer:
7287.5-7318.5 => 1.4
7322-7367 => 1.1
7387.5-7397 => 0.0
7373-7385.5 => -0.5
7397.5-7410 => 0.4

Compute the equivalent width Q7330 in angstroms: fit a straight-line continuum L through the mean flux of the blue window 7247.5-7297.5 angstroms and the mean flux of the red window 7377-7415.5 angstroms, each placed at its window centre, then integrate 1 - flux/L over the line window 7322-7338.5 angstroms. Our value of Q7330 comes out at 0.5 angstroms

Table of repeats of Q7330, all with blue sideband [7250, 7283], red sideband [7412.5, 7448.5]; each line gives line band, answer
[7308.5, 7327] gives 1.0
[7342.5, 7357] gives 0.3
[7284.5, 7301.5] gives 0.3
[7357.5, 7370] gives -0.1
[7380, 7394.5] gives -0.2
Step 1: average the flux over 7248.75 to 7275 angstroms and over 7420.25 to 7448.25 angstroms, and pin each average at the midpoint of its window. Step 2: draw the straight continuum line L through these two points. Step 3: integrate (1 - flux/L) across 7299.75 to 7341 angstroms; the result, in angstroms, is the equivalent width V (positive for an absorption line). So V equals 2.3 angstroms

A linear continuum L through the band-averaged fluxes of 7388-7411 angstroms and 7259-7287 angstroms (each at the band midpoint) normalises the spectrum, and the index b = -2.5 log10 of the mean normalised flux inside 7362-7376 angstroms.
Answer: -0.04 mag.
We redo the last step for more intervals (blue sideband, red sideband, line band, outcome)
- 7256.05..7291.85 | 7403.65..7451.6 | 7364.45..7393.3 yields -0.029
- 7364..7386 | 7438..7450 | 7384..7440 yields 0.055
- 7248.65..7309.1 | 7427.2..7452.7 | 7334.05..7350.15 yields 0.026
